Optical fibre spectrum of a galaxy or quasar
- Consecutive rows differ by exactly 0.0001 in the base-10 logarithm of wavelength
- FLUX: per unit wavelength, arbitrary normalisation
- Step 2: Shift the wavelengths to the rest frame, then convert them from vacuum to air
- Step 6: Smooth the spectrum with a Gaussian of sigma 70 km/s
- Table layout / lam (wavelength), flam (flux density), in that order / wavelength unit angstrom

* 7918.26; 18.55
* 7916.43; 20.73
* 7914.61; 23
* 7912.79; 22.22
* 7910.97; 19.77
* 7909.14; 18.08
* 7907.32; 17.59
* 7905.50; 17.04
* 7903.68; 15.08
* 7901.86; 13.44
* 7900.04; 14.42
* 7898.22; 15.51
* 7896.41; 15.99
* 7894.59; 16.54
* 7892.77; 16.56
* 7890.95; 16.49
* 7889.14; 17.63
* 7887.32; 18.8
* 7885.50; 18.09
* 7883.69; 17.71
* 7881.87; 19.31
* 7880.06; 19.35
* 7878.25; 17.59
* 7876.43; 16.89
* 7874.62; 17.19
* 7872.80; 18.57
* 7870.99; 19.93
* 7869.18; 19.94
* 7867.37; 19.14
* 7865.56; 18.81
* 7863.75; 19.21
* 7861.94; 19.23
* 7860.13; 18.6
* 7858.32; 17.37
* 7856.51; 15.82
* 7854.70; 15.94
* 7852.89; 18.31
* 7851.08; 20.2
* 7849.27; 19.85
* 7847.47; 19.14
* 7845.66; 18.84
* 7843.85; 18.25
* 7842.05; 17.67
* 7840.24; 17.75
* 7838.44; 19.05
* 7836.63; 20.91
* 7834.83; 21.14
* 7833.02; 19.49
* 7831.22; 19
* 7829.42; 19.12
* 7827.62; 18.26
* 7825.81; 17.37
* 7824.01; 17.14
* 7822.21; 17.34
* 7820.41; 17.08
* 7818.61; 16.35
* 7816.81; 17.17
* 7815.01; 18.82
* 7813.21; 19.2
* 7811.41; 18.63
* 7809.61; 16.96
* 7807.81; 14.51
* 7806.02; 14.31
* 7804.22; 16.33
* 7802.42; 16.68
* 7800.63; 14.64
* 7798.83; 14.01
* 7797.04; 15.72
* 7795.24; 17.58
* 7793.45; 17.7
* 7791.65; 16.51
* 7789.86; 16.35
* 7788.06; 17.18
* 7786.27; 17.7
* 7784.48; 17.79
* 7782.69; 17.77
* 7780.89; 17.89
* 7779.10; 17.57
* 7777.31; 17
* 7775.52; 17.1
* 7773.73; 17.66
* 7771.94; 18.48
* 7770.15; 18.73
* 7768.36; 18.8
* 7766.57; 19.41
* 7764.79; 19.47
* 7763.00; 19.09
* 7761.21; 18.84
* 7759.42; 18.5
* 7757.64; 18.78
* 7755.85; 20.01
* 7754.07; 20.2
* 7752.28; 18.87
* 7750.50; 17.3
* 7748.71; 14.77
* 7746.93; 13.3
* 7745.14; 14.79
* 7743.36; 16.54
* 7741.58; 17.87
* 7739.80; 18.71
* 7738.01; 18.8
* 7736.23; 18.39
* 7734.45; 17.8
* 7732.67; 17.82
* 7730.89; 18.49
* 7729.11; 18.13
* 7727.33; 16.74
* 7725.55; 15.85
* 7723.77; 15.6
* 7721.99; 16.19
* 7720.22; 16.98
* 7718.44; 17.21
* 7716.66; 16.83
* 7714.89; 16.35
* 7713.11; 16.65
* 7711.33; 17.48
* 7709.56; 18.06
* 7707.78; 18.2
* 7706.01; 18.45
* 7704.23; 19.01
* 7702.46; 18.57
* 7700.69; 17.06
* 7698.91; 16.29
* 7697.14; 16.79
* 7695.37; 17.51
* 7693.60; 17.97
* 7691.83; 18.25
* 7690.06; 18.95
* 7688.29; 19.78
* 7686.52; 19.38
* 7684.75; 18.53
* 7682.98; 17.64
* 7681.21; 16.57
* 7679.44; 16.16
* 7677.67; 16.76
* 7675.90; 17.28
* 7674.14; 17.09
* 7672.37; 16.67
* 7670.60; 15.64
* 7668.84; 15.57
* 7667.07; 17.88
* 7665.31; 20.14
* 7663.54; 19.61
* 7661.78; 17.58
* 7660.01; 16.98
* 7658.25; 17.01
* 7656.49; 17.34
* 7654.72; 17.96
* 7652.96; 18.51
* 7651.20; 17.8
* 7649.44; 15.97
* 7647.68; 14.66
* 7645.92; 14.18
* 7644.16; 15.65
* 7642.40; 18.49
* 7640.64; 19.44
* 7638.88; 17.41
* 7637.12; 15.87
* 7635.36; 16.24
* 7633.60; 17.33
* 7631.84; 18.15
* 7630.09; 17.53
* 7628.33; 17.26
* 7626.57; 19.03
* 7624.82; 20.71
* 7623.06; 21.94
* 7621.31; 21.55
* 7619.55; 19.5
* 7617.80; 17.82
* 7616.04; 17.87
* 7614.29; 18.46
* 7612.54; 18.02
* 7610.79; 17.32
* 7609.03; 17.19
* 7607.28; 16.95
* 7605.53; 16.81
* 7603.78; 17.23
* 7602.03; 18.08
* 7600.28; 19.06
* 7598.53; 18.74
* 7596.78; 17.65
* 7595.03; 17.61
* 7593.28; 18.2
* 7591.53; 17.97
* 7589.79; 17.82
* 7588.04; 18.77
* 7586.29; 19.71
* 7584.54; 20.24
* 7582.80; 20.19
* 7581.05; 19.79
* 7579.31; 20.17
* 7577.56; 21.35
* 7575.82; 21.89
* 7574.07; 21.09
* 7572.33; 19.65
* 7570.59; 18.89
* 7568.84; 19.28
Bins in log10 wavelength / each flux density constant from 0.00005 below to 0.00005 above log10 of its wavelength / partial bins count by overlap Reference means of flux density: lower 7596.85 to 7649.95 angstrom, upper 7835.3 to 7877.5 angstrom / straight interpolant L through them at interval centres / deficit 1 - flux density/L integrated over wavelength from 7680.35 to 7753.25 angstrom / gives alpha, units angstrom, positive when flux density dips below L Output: 2.8 angstrom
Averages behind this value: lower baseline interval 17.8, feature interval 17.4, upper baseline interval 18.6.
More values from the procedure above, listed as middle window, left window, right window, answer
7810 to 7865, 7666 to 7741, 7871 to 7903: -3.7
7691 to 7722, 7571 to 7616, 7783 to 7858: 1.2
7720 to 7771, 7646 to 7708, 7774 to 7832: -1.4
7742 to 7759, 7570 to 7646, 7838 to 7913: 0.9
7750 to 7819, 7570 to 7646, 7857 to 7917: 2.4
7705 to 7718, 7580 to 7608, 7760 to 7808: 0.2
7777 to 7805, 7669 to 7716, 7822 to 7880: 2.2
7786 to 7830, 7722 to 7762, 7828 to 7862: 3.4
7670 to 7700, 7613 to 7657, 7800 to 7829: 0.2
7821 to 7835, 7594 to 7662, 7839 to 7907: -0.5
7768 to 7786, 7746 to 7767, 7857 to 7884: 0.4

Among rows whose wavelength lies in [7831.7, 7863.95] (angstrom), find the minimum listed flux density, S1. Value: 15.82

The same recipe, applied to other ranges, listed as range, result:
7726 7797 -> 13.3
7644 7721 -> 14.18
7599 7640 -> 15.87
